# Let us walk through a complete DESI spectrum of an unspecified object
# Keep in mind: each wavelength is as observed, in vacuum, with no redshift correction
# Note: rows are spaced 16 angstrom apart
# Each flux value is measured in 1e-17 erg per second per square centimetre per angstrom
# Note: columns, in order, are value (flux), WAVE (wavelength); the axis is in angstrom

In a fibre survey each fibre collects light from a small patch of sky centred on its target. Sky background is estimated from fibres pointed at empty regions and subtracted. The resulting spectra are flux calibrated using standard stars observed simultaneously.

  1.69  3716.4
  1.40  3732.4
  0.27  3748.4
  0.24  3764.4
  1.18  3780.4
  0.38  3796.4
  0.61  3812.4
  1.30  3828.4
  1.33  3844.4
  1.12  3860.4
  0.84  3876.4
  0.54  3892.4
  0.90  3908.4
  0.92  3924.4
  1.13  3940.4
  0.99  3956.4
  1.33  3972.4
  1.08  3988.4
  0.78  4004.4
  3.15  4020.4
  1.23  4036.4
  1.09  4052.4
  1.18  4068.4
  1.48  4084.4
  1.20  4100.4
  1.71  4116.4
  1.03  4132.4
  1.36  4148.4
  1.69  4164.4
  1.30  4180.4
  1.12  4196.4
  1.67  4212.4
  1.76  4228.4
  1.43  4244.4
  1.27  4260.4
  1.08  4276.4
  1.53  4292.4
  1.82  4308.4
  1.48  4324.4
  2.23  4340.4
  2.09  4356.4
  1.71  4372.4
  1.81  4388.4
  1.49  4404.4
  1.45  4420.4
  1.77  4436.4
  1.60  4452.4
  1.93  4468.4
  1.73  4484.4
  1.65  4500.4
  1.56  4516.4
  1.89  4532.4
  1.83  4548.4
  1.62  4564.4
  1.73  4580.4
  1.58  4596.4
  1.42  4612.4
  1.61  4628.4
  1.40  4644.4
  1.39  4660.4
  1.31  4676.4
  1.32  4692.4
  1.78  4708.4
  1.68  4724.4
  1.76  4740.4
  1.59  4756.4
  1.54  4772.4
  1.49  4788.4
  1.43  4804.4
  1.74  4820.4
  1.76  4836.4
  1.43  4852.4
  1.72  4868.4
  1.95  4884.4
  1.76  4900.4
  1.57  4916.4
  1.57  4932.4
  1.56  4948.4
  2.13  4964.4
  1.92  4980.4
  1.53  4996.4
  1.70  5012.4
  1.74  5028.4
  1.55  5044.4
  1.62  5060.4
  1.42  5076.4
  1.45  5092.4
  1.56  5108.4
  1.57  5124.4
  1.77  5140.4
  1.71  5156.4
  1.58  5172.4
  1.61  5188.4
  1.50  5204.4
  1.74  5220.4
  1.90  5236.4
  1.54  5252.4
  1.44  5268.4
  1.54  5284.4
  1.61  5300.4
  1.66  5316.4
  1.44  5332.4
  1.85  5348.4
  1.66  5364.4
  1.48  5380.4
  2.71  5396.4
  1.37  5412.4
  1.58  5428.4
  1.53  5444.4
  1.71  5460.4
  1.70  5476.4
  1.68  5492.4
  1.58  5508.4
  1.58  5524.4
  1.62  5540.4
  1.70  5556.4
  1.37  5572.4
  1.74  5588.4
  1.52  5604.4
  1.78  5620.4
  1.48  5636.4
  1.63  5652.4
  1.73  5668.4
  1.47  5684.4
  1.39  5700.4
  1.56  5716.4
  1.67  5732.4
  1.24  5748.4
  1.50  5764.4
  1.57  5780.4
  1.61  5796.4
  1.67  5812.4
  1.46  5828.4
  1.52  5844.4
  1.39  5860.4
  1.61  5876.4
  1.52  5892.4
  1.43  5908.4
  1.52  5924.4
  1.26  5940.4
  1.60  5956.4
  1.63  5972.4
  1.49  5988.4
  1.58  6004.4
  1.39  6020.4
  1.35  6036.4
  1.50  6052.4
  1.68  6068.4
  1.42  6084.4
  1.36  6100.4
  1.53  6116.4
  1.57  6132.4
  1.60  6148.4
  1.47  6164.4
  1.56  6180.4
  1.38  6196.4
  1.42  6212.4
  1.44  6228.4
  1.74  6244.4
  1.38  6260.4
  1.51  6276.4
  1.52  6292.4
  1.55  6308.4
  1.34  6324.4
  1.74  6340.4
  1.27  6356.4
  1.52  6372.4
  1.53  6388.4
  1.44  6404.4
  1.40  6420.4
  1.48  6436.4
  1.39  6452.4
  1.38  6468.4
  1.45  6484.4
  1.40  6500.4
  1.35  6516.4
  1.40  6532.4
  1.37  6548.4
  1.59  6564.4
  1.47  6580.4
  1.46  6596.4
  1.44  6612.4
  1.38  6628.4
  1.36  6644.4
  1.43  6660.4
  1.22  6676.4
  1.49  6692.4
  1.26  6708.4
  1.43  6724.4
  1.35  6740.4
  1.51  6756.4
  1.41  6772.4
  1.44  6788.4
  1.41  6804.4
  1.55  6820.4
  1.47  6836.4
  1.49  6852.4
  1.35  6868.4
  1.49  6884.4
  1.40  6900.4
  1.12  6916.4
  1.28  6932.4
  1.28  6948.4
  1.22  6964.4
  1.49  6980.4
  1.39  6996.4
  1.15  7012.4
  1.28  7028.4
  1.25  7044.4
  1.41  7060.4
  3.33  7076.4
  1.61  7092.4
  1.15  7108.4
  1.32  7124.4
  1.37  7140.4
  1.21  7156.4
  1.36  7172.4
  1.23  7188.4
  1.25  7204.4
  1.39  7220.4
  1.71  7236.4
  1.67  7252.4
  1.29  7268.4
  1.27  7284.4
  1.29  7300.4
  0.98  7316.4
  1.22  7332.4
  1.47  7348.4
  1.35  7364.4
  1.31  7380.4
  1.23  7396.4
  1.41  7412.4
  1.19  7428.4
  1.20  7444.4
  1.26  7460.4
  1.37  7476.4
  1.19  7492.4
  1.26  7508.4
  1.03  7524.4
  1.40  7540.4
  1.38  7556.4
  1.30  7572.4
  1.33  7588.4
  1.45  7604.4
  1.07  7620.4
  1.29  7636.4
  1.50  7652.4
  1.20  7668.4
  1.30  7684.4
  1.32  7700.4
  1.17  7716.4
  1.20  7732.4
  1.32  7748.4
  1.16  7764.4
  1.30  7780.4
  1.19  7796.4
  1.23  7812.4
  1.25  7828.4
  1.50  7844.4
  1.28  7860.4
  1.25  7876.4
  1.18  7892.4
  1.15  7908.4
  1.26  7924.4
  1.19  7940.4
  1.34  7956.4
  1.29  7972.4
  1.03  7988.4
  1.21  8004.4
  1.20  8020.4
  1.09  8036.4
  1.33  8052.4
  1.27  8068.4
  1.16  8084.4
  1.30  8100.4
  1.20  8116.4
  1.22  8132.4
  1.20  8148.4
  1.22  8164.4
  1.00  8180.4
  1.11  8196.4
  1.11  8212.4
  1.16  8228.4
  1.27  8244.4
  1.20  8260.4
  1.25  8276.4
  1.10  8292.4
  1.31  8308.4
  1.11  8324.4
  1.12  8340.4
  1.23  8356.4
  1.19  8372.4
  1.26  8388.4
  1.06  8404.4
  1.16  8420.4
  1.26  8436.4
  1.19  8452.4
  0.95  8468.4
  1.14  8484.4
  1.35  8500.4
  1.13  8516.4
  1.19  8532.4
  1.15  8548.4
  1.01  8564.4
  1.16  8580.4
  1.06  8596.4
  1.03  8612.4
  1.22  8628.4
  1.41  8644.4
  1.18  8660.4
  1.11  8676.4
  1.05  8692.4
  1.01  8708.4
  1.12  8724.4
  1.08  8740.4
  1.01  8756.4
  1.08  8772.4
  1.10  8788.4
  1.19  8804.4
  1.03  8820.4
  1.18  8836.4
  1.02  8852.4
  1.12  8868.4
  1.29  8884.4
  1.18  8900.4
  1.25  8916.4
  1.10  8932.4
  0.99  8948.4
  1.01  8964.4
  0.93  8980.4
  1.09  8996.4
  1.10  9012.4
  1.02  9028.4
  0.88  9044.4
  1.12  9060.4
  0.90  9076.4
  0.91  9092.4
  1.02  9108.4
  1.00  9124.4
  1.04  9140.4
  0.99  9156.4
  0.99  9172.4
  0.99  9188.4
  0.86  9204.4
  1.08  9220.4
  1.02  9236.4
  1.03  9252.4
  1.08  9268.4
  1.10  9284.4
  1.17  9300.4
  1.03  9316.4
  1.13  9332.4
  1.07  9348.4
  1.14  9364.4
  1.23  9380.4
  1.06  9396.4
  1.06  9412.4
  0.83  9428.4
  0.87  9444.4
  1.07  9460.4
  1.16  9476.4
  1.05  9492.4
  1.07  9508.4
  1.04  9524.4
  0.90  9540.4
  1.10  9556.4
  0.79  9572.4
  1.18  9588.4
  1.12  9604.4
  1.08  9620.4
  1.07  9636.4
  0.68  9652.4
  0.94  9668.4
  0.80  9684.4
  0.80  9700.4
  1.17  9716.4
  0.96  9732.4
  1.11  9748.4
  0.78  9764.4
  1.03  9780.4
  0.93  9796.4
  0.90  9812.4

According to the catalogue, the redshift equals 0.078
